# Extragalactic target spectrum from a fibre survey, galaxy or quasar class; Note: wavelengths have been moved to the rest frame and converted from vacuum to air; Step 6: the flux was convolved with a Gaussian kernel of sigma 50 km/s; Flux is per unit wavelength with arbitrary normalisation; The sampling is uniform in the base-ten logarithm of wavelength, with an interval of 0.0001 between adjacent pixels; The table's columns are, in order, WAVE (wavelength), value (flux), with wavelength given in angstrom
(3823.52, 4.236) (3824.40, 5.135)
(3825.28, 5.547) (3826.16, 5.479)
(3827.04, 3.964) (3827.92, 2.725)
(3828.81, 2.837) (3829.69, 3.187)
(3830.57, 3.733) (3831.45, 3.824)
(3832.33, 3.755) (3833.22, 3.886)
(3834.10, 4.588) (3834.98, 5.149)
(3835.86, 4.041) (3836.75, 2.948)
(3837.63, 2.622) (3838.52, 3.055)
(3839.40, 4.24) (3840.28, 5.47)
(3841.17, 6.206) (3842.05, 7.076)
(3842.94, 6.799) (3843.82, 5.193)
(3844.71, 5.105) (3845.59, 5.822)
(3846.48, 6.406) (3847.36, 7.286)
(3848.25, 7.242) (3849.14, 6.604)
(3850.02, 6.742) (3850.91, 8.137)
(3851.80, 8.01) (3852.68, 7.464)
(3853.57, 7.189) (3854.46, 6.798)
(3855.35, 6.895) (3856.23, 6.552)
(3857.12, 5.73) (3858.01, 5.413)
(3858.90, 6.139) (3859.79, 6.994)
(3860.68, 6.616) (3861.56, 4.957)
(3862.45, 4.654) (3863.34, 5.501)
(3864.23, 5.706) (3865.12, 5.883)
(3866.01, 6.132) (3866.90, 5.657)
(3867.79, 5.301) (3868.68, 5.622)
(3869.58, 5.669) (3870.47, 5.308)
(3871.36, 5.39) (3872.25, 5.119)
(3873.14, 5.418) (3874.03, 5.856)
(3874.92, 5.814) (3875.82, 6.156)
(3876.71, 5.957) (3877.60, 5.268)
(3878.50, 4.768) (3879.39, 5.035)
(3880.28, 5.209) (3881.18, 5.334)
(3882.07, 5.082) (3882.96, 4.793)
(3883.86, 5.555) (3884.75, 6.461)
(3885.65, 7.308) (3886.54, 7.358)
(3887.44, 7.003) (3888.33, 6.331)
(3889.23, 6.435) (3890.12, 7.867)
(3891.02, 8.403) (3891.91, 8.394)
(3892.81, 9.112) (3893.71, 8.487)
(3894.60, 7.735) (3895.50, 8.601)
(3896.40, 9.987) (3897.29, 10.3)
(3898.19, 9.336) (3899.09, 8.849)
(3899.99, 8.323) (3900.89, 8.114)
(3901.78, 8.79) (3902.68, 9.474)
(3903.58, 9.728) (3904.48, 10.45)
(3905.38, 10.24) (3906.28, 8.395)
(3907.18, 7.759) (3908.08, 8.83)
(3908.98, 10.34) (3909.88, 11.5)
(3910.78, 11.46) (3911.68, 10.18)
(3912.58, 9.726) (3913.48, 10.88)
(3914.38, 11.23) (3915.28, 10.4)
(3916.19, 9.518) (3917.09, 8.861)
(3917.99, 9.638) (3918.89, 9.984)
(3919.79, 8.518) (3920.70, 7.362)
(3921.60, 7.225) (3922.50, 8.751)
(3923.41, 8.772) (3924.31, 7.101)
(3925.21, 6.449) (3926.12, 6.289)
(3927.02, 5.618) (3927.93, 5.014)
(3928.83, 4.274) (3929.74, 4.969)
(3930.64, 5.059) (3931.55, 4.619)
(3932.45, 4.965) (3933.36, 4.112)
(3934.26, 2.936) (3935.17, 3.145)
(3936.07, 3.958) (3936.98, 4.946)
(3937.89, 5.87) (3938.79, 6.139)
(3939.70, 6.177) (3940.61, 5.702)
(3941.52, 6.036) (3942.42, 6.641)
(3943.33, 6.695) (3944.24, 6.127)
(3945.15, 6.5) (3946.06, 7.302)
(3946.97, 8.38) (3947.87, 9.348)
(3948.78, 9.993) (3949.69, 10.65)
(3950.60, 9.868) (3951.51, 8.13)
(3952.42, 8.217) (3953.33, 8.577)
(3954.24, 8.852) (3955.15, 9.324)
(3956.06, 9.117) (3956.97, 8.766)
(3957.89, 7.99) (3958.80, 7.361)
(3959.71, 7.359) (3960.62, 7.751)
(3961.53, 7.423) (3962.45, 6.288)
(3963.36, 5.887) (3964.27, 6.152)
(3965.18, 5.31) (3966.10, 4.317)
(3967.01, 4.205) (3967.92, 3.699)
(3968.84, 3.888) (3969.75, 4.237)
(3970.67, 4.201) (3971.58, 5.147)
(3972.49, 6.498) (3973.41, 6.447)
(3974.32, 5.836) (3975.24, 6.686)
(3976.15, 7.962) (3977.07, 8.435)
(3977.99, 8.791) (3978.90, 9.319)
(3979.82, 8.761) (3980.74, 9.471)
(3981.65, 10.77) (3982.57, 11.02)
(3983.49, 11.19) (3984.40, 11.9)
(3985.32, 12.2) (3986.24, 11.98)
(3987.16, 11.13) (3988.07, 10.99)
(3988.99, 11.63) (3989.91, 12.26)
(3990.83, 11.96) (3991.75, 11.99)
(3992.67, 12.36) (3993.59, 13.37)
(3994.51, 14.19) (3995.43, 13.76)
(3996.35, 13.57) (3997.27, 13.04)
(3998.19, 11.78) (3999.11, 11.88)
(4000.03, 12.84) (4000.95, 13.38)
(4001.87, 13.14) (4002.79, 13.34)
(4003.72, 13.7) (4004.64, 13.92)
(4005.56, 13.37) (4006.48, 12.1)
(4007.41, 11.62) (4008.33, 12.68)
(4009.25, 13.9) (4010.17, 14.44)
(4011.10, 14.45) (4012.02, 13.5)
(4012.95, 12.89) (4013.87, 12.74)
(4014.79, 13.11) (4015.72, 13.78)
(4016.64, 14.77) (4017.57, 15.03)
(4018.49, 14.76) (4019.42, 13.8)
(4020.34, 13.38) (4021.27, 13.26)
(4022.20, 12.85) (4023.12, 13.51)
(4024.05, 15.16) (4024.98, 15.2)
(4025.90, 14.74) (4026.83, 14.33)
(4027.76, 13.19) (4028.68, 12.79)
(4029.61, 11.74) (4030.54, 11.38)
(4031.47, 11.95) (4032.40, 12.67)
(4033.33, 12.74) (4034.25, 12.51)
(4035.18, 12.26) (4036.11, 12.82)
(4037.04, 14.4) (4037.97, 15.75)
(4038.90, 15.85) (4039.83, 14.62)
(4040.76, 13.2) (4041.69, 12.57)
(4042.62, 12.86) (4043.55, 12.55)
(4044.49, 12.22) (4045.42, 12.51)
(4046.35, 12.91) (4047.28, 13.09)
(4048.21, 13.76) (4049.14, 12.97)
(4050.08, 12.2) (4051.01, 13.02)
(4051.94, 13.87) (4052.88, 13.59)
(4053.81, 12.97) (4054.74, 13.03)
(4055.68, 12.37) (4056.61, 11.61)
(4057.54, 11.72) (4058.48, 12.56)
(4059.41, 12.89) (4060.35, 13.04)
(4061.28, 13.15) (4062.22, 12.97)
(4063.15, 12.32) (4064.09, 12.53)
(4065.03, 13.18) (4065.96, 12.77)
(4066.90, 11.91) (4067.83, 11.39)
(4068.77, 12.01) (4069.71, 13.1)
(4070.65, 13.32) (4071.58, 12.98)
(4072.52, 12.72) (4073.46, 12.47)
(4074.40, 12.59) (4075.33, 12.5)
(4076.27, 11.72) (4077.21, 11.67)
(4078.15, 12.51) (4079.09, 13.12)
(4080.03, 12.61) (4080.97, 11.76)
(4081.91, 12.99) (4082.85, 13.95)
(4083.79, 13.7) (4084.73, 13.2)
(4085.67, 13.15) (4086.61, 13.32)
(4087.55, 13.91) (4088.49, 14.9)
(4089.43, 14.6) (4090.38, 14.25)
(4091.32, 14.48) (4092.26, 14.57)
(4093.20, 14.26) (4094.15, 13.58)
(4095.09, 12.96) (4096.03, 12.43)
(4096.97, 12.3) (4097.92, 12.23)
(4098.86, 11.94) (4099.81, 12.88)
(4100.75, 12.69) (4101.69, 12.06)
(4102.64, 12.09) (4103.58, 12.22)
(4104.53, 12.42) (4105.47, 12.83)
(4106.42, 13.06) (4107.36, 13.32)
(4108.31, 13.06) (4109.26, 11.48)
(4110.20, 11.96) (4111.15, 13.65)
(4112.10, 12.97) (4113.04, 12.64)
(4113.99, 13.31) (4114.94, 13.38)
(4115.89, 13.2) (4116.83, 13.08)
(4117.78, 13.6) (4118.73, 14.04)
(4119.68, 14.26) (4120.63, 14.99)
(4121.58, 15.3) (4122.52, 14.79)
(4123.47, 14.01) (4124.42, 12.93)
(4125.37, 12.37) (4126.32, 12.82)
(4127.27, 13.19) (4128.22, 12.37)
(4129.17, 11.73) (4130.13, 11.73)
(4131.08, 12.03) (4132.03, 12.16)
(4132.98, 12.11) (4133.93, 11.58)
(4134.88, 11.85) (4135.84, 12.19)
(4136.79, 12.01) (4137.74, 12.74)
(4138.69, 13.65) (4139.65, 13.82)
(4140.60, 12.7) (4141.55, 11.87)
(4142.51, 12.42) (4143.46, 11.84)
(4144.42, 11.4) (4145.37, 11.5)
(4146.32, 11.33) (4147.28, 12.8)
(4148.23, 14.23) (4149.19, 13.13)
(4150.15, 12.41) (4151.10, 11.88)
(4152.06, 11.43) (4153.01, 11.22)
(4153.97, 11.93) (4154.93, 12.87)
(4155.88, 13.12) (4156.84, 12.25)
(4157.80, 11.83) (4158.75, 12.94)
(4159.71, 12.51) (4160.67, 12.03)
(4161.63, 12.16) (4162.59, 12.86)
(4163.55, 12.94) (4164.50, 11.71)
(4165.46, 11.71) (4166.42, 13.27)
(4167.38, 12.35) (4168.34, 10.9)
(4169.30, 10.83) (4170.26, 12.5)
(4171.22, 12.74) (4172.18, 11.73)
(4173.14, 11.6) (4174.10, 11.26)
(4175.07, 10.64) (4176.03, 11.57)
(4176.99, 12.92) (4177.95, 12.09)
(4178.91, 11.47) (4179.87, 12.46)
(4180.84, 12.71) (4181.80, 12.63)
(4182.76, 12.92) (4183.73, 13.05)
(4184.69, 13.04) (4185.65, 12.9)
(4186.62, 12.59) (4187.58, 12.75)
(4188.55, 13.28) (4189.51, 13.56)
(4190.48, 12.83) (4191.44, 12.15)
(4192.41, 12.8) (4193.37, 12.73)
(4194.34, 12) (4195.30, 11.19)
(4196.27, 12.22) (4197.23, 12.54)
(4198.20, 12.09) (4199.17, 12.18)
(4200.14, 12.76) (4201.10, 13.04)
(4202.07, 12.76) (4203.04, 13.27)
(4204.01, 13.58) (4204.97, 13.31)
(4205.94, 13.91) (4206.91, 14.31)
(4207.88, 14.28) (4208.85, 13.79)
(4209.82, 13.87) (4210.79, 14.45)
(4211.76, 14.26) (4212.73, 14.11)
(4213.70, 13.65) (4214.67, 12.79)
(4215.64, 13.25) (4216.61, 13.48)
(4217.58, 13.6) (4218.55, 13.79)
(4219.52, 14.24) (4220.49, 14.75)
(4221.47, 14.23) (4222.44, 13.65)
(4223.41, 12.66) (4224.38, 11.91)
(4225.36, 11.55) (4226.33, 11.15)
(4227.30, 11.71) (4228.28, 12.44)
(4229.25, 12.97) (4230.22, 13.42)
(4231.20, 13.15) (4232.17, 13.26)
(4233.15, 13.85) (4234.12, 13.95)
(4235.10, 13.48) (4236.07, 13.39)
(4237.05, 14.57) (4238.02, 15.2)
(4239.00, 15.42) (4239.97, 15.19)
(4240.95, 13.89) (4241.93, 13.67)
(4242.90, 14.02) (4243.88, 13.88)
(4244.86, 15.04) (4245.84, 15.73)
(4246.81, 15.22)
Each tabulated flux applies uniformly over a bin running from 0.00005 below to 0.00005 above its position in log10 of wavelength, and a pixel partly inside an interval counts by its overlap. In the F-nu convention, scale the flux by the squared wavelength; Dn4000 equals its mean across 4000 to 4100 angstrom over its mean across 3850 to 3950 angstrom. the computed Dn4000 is 1.99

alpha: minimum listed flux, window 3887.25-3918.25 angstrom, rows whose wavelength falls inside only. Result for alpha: 6.331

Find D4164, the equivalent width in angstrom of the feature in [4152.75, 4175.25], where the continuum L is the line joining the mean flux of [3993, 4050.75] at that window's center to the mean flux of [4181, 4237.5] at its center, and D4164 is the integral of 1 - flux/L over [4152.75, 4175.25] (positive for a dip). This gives 1.8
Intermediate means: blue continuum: 13.3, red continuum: 13.1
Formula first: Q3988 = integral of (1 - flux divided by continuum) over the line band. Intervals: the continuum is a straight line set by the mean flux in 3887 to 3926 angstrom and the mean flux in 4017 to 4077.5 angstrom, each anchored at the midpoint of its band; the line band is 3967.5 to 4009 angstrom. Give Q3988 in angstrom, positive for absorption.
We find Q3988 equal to 3.2 angstrom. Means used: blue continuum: 8.93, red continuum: 13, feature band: 10.5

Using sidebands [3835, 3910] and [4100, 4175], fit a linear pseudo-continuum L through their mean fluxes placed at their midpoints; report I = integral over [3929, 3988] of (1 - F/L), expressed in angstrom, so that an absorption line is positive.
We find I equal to 9.8 angstrom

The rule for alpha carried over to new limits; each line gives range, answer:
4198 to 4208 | 12.09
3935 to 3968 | 3.145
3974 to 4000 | 5.836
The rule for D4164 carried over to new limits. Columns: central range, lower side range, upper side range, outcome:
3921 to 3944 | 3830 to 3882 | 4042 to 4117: 6.8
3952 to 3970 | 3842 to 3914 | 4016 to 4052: 6.3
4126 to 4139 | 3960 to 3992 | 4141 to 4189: -0.8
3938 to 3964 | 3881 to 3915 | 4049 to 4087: 5.7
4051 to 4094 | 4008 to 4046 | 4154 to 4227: 0.9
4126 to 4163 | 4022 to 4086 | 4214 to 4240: 2.5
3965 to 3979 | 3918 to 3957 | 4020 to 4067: 4.9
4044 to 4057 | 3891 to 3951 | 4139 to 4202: -3.4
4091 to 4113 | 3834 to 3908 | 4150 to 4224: -3.5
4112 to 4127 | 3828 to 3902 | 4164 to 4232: -3.2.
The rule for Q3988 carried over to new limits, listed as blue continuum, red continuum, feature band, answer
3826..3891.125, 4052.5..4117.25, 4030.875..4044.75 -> -2.3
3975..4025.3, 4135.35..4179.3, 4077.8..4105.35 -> -1.9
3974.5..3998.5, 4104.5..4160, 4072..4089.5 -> -1.2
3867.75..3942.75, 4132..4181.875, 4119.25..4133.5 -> -1.9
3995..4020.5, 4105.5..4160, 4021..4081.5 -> 1.0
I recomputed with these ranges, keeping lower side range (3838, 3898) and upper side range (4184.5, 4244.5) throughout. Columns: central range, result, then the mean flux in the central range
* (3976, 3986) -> -1.7 angstrom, 10.1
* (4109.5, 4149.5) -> -4.3 angstrom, 12.8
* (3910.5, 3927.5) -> -3.3 angstrom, 8.81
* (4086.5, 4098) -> -3.0 angstrom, 13.7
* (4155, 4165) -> -0.2 angstrom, 12.5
